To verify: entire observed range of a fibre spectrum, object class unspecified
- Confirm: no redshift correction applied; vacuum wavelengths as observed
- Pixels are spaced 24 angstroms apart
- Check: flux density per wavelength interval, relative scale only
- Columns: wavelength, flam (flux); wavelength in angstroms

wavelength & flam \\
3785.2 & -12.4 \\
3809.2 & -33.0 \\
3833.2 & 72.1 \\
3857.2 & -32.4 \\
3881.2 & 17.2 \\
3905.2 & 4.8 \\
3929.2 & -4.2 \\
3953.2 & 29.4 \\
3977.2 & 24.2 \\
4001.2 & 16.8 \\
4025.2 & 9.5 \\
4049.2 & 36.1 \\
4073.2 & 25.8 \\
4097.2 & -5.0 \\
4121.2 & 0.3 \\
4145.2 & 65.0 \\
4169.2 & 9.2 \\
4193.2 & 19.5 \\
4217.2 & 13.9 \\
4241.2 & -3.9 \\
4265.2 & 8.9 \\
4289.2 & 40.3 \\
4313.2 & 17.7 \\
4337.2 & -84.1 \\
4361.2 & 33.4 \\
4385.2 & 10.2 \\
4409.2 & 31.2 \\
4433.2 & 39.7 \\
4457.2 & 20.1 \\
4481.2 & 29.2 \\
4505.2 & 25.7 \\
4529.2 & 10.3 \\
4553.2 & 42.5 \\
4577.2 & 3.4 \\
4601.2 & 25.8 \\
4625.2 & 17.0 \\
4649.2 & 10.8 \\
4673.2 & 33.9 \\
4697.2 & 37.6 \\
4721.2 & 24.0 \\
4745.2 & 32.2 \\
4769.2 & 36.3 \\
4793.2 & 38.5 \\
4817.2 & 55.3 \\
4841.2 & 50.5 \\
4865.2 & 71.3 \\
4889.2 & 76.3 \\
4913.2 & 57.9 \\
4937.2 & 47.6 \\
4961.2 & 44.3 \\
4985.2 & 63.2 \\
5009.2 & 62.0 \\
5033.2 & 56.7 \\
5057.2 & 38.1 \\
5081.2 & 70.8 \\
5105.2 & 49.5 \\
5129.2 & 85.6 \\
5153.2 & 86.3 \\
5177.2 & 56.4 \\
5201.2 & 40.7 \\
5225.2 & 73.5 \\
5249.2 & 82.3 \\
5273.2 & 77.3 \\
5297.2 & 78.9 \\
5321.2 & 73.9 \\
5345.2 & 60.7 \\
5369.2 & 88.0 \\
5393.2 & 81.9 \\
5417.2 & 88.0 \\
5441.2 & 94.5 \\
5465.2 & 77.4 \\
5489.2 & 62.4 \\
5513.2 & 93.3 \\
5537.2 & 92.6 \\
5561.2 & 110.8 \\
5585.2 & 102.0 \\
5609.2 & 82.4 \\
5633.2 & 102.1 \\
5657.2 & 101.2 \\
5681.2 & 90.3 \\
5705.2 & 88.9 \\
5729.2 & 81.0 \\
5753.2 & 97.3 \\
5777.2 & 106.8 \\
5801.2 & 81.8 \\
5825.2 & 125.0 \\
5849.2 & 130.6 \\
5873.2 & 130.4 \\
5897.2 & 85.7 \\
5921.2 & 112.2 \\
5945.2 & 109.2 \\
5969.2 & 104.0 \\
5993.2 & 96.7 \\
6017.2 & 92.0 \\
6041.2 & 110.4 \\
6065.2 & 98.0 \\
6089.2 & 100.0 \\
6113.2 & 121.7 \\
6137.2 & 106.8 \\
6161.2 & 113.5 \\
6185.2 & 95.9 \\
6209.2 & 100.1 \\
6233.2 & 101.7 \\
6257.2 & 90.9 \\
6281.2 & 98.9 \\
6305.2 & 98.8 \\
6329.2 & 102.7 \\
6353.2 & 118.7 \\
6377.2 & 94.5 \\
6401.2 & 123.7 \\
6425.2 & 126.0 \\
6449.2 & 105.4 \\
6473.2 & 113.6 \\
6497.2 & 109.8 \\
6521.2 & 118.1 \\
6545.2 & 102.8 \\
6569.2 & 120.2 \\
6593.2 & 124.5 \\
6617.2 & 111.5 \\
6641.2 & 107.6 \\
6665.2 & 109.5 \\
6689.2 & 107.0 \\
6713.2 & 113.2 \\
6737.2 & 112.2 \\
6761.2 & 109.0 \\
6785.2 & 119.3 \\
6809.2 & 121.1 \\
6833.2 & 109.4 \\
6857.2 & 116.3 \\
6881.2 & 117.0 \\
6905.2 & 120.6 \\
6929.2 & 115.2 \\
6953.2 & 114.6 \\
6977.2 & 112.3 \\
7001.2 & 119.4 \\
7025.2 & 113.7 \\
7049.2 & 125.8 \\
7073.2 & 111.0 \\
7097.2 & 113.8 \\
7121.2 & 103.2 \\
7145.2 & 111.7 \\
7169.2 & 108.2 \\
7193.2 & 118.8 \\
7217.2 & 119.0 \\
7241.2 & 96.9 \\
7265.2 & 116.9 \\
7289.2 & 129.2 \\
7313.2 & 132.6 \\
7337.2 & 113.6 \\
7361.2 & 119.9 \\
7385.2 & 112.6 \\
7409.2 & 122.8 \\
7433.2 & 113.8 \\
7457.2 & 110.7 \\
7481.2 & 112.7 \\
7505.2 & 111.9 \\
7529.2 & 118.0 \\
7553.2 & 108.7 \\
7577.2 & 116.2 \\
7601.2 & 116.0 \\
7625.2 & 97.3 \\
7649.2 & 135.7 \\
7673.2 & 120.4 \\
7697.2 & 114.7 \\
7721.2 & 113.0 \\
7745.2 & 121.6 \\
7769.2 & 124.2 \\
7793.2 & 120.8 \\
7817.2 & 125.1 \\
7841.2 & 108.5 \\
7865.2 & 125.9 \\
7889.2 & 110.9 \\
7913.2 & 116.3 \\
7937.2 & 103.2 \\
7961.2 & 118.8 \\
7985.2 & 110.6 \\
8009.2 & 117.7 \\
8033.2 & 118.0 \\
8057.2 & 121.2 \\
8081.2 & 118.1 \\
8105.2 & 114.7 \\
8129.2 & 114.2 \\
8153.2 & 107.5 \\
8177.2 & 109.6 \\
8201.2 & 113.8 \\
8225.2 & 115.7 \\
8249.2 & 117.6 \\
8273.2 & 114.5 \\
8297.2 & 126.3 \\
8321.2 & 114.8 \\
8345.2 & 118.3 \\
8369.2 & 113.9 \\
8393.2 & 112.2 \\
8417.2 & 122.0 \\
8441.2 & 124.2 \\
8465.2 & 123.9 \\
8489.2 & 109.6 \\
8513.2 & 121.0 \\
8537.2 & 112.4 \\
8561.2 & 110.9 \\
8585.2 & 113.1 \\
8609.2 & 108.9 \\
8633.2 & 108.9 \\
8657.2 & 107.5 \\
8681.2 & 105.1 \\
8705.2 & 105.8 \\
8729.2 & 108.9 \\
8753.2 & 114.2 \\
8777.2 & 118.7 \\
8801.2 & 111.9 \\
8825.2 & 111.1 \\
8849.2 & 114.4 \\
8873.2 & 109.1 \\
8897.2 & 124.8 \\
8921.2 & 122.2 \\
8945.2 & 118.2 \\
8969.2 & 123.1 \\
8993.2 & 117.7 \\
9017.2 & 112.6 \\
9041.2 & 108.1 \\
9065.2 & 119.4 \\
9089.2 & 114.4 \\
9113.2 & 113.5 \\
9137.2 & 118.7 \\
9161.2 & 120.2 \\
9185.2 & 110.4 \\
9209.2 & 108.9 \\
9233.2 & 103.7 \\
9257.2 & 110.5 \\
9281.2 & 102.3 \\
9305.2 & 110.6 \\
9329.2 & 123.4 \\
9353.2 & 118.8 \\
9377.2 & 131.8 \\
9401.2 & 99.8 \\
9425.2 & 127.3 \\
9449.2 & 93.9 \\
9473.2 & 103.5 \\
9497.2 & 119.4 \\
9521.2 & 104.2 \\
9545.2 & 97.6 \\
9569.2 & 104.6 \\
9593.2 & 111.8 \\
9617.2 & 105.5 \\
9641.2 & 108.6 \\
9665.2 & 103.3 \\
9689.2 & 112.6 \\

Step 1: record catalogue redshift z 0.21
